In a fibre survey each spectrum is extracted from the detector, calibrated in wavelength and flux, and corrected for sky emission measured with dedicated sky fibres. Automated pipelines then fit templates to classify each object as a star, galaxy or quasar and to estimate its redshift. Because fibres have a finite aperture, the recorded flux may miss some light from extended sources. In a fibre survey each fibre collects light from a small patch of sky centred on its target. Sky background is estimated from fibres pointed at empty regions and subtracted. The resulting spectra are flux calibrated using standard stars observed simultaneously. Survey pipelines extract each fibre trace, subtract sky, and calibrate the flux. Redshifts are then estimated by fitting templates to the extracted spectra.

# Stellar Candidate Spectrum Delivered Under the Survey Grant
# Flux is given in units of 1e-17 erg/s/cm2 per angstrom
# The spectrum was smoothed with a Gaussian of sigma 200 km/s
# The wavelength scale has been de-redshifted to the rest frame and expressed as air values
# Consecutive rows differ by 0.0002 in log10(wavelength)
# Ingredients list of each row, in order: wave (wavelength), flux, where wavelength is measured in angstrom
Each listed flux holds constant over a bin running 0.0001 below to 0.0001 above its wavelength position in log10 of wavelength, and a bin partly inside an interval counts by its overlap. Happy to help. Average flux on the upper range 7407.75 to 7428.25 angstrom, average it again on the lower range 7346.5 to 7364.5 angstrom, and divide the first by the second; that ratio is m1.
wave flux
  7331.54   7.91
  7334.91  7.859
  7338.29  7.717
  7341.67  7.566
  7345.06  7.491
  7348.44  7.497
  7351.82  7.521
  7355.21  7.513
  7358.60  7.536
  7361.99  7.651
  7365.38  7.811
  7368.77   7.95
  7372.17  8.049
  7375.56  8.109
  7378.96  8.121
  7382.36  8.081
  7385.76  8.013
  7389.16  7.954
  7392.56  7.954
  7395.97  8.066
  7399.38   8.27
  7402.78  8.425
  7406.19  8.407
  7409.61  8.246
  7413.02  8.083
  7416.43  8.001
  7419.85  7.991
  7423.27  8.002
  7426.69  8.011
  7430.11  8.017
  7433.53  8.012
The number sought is 1.07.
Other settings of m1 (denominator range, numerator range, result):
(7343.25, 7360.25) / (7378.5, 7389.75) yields 1.07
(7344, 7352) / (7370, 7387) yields 1.07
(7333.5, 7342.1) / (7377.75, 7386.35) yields 1.04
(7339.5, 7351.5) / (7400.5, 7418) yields 1.09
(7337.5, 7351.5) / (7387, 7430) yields 1.07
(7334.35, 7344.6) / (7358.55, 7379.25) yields 1.03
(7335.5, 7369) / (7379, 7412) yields 1.07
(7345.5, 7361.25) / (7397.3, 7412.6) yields 1.10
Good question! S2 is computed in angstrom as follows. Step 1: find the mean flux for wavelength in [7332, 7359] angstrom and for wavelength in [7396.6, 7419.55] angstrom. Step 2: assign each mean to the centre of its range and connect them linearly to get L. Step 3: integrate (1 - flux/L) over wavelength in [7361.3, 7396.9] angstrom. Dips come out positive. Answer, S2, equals -0.2 angstrom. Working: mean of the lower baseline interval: 7.6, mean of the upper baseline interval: 8.22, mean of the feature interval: 7.99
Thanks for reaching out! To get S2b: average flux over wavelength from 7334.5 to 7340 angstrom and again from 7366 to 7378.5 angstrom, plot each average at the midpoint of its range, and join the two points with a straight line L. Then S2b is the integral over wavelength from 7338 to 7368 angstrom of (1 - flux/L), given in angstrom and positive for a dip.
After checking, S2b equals 1.1 angstrom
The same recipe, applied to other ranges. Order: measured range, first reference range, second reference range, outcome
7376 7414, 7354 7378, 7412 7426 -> -1.1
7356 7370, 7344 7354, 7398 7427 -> -0.1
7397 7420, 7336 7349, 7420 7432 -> -0.9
